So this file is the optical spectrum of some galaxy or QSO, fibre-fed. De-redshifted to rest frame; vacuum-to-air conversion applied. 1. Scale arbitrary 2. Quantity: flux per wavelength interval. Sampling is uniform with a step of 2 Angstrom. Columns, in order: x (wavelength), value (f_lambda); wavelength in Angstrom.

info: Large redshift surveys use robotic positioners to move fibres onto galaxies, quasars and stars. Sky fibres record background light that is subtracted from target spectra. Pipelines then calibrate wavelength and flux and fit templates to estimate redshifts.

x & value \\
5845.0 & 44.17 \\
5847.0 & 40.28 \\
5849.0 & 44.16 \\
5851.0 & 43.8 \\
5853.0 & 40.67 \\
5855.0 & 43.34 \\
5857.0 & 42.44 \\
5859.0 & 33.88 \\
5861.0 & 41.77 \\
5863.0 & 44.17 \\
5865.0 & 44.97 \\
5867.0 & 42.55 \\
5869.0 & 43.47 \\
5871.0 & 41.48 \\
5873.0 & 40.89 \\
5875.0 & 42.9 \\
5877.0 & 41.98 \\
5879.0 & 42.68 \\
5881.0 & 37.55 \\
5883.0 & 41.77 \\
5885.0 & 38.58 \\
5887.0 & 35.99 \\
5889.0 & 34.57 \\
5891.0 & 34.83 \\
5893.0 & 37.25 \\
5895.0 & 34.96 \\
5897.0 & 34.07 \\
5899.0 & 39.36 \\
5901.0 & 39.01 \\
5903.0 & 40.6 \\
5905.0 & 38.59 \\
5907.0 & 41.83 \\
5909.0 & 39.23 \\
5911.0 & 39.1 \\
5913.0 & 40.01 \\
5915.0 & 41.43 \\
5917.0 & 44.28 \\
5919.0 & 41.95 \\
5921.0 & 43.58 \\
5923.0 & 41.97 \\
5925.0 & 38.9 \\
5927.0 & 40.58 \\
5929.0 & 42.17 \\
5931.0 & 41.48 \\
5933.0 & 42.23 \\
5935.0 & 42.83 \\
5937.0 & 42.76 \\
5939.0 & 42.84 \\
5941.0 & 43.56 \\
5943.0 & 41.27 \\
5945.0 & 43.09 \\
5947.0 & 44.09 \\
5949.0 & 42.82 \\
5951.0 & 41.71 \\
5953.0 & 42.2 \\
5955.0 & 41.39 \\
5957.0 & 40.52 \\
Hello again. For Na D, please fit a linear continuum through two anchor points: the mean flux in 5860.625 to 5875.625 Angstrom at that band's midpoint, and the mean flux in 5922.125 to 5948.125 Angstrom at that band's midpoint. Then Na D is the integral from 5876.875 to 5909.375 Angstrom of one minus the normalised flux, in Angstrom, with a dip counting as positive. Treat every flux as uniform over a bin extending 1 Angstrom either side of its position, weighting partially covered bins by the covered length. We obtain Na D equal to 3.26 Angstrom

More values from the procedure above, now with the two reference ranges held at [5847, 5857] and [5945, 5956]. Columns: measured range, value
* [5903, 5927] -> 0.91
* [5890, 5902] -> 1.69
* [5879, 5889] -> 0.96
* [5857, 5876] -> 0.37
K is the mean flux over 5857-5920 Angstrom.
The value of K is 39.9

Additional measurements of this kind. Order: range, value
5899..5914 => 39.7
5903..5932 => 41.1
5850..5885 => 41.7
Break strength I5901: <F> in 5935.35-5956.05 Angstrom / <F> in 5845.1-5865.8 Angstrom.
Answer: 1.01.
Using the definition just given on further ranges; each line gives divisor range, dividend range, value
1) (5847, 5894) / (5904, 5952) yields 1.03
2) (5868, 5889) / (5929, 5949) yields 1.06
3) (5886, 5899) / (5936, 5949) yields 1.21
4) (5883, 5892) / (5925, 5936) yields 1.14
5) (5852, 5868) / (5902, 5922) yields 0.98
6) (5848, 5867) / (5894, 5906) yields 0.90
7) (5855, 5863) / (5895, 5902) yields 0.92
